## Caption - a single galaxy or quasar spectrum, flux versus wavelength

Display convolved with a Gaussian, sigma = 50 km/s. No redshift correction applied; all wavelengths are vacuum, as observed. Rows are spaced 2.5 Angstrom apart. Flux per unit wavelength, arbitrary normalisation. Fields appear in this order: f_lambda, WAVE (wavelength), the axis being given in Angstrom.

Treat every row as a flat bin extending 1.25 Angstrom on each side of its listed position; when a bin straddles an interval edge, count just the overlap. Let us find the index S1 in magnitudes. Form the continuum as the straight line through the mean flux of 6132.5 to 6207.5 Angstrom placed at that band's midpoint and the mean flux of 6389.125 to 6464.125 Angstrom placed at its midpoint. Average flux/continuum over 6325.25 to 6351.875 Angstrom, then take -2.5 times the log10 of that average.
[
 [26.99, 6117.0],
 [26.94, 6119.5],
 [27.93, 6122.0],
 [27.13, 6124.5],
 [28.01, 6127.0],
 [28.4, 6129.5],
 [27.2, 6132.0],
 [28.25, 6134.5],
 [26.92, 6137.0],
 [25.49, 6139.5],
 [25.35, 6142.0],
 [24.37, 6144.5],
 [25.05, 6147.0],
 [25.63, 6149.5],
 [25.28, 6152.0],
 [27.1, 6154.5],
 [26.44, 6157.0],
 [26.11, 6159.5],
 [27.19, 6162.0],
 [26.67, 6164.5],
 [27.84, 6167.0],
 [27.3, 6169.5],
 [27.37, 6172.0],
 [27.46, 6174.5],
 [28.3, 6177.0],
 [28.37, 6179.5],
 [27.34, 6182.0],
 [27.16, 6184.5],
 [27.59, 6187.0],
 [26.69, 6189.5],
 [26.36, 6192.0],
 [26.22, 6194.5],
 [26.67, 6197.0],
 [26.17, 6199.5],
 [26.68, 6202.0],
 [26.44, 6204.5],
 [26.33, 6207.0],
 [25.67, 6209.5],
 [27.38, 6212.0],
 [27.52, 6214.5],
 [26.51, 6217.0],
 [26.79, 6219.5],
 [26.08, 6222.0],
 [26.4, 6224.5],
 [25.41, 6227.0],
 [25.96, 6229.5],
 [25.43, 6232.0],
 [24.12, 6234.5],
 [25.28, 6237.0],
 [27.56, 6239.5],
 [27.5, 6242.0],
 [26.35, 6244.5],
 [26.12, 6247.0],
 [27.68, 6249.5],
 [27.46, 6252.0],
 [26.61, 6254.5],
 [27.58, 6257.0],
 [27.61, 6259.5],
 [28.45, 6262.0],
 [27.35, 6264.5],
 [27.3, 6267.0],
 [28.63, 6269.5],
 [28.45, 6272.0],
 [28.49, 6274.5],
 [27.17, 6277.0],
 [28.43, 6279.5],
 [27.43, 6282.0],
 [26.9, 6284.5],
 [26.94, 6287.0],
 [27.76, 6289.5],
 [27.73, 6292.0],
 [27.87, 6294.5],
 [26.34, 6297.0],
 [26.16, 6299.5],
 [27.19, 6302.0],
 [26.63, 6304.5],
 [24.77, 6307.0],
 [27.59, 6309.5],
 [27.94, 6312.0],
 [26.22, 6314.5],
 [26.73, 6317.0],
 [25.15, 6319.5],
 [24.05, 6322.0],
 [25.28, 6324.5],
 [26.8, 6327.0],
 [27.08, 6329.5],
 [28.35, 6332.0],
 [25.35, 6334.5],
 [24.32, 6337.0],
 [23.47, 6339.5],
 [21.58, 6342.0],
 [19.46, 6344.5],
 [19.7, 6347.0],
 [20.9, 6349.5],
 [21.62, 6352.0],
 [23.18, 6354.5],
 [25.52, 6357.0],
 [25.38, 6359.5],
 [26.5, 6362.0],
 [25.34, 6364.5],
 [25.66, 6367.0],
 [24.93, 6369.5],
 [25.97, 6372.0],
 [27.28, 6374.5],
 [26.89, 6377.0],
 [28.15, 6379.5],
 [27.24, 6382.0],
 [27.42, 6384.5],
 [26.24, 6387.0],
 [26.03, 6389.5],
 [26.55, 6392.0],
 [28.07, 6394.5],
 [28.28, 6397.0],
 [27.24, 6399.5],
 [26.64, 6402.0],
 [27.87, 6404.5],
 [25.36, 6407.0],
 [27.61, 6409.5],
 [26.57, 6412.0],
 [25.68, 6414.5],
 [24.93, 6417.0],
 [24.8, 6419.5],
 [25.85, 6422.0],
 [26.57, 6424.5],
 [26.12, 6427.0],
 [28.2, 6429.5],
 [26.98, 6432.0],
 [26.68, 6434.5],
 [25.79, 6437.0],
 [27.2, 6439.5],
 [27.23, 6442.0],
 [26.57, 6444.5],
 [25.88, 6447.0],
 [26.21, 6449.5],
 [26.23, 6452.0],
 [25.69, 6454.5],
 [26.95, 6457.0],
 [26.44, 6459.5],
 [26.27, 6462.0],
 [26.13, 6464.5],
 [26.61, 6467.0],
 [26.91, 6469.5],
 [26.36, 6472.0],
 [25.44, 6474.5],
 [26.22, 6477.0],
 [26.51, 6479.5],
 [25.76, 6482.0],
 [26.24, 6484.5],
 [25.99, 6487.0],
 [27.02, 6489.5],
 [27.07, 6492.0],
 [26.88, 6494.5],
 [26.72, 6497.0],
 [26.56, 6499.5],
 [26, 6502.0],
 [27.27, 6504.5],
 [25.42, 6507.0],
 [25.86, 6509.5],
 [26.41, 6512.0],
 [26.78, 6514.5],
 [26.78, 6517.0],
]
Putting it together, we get 0.13 mag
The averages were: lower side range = 26.7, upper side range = 26.6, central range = 23.6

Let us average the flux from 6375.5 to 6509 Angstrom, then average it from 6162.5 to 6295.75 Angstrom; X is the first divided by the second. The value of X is 1.0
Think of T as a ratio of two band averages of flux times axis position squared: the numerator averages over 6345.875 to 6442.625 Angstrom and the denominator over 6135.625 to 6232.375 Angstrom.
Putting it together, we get 1.0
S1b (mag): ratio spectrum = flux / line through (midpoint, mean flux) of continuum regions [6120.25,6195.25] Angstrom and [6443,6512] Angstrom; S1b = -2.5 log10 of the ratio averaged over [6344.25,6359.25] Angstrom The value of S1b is 0.20 mag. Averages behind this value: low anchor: 26.9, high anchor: 26.3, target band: 22.1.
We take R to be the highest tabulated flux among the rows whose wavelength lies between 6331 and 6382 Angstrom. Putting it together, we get 28.35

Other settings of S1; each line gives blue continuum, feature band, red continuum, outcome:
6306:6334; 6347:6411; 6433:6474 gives 0.018 mag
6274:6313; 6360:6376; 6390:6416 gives 0.044 mag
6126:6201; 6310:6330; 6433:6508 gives 0.018 mag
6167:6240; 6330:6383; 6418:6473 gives 0.080 mag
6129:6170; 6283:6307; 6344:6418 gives -0.040 mag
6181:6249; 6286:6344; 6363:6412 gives 0.024 mag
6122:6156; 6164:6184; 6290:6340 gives -0.045 mag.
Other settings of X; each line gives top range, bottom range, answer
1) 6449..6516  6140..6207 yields 0.99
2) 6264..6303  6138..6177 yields 1.04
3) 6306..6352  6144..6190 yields 0.92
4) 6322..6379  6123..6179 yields 0.92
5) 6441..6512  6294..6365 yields 1.05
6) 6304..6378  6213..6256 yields 0.95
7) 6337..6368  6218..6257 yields 0.88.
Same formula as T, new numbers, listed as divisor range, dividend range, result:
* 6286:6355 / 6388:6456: 1.09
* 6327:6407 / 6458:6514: 1.08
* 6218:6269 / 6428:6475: 1.06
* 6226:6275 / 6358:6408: 1.03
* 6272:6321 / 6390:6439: 1.02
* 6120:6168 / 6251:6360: 1.03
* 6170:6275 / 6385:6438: 1.05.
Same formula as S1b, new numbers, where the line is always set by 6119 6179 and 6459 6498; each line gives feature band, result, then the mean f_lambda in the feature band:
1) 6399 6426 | 0.010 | 26.3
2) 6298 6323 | 0.015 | 26.3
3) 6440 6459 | 0.001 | 26.4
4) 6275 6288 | -0.031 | 27.4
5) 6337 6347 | 0.224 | 21.6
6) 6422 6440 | -0.010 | 26.7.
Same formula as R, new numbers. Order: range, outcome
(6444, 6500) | 27.07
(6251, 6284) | 28.63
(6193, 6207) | 26.68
